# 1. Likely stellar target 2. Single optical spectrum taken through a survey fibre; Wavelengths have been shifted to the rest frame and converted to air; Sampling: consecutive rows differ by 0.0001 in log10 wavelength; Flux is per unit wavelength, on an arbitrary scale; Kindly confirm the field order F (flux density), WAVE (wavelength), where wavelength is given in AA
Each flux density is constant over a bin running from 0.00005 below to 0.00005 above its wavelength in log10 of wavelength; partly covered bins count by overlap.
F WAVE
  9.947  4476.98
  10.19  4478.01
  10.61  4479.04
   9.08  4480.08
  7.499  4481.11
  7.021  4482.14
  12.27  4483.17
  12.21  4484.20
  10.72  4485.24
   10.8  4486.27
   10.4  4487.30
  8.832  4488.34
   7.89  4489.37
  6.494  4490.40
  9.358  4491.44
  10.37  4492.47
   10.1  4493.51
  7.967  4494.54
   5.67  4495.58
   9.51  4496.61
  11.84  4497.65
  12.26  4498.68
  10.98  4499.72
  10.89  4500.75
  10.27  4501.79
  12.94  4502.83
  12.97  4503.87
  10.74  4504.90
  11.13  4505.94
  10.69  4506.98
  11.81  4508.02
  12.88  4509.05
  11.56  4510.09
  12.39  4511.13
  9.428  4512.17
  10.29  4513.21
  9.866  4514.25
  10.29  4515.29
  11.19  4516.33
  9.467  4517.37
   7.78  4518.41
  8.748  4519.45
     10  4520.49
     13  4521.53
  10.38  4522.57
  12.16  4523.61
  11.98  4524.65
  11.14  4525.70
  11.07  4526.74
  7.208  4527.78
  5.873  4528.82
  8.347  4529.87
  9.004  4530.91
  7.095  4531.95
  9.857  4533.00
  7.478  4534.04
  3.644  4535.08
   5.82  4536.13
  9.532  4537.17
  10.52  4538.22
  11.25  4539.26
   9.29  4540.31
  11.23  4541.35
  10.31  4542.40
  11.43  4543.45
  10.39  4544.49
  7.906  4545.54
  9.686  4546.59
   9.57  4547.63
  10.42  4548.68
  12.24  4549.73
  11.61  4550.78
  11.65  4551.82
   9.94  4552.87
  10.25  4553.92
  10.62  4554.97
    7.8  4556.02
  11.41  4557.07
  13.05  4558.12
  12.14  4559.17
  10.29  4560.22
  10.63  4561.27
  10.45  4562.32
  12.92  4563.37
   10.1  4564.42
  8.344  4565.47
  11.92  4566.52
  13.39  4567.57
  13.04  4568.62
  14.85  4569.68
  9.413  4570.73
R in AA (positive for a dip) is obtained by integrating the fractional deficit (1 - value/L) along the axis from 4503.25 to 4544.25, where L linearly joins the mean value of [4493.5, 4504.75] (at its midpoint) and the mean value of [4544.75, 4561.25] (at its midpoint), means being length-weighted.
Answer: 2.2 AA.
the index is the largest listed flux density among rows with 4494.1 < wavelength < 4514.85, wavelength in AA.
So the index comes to 12.97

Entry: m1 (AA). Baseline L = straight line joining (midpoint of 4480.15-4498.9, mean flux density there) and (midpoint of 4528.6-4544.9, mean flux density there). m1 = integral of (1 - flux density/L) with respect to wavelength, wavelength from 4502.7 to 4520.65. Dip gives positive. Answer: -3.1 AA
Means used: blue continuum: 9.46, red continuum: 8.86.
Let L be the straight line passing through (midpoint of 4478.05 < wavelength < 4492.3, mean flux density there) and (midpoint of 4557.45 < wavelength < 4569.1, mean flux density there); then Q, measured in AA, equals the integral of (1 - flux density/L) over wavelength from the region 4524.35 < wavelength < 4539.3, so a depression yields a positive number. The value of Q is 3.0 AA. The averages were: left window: 9.52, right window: 11.5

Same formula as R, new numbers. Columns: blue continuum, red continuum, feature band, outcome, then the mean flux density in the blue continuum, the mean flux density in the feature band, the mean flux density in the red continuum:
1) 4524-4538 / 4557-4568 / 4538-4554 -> -1.2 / 8.39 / 10.5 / 11.3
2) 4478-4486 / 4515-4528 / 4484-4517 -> -0.9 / 9.96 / 10.4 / 10.4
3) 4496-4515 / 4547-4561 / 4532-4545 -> 2.1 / 11.2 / 9.15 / 10.8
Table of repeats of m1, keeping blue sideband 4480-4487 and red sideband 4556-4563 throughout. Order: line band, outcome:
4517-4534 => 1.8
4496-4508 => -1.2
